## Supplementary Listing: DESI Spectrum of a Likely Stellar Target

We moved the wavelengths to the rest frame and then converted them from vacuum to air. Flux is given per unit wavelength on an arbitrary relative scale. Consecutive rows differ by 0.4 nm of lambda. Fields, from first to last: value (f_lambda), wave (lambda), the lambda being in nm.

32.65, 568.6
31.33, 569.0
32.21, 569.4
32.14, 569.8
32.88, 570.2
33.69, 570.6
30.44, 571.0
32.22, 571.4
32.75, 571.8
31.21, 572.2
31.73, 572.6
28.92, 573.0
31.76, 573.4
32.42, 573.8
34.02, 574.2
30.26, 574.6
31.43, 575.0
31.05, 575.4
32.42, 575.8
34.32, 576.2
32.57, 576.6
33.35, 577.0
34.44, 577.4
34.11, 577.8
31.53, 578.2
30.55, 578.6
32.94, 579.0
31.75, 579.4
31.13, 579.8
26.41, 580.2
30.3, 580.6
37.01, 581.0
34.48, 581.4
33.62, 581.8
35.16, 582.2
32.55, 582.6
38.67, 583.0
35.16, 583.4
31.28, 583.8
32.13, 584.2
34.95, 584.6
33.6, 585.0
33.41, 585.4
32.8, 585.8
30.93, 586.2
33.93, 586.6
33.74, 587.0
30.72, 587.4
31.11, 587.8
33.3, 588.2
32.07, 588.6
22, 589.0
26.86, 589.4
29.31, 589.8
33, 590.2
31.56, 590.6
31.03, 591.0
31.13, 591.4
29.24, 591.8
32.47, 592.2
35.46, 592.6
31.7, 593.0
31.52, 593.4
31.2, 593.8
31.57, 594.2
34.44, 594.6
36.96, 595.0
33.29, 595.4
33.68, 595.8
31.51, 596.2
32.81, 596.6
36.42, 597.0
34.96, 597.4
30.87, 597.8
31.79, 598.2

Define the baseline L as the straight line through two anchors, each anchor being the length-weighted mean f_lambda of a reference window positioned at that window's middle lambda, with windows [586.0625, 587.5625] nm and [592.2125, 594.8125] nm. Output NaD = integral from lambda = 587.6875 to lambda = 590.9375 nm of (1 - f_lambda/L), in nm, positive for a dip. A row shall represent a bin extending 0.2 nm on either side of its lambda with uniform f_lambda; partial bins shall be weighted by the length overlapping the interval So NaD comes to 0.26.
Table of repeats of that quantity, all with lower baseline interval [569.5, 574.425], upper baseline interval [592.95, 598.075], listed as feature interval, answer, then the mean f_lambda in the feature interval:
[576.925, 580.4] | 0.06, 31.7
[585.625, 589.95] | 0.29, 30.6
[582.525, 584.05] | -0.09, 34.5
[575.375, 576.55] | -0.02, 32.8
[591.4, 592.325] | 0.06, 30.8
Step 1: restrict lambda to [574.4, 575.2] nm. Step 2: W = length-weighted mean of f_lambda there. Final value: 30.8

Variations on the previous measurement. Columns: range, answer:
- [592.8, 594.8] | 32.1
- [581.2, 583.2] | 34.9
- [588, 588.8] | 32.7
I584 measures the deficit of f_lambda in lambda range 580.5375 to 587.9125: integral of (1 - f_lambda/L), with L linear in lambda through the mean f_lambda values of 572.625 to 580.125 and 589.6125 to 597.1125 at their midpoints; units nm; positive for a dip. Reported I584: -0.29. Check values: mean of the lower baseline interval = 32.1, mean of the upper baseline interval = 32.5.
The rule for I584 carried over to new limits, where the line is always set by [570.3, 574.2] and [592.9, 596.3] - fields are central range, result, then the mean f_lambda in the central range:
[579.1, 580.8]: 0.11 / 30.1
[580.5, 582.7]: -0.12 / 34.1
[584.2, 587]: -0.06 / 33.2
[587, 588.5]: 0.03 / 32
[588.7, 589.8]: 0.22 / 26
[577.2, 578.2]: -0.05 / 33.7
